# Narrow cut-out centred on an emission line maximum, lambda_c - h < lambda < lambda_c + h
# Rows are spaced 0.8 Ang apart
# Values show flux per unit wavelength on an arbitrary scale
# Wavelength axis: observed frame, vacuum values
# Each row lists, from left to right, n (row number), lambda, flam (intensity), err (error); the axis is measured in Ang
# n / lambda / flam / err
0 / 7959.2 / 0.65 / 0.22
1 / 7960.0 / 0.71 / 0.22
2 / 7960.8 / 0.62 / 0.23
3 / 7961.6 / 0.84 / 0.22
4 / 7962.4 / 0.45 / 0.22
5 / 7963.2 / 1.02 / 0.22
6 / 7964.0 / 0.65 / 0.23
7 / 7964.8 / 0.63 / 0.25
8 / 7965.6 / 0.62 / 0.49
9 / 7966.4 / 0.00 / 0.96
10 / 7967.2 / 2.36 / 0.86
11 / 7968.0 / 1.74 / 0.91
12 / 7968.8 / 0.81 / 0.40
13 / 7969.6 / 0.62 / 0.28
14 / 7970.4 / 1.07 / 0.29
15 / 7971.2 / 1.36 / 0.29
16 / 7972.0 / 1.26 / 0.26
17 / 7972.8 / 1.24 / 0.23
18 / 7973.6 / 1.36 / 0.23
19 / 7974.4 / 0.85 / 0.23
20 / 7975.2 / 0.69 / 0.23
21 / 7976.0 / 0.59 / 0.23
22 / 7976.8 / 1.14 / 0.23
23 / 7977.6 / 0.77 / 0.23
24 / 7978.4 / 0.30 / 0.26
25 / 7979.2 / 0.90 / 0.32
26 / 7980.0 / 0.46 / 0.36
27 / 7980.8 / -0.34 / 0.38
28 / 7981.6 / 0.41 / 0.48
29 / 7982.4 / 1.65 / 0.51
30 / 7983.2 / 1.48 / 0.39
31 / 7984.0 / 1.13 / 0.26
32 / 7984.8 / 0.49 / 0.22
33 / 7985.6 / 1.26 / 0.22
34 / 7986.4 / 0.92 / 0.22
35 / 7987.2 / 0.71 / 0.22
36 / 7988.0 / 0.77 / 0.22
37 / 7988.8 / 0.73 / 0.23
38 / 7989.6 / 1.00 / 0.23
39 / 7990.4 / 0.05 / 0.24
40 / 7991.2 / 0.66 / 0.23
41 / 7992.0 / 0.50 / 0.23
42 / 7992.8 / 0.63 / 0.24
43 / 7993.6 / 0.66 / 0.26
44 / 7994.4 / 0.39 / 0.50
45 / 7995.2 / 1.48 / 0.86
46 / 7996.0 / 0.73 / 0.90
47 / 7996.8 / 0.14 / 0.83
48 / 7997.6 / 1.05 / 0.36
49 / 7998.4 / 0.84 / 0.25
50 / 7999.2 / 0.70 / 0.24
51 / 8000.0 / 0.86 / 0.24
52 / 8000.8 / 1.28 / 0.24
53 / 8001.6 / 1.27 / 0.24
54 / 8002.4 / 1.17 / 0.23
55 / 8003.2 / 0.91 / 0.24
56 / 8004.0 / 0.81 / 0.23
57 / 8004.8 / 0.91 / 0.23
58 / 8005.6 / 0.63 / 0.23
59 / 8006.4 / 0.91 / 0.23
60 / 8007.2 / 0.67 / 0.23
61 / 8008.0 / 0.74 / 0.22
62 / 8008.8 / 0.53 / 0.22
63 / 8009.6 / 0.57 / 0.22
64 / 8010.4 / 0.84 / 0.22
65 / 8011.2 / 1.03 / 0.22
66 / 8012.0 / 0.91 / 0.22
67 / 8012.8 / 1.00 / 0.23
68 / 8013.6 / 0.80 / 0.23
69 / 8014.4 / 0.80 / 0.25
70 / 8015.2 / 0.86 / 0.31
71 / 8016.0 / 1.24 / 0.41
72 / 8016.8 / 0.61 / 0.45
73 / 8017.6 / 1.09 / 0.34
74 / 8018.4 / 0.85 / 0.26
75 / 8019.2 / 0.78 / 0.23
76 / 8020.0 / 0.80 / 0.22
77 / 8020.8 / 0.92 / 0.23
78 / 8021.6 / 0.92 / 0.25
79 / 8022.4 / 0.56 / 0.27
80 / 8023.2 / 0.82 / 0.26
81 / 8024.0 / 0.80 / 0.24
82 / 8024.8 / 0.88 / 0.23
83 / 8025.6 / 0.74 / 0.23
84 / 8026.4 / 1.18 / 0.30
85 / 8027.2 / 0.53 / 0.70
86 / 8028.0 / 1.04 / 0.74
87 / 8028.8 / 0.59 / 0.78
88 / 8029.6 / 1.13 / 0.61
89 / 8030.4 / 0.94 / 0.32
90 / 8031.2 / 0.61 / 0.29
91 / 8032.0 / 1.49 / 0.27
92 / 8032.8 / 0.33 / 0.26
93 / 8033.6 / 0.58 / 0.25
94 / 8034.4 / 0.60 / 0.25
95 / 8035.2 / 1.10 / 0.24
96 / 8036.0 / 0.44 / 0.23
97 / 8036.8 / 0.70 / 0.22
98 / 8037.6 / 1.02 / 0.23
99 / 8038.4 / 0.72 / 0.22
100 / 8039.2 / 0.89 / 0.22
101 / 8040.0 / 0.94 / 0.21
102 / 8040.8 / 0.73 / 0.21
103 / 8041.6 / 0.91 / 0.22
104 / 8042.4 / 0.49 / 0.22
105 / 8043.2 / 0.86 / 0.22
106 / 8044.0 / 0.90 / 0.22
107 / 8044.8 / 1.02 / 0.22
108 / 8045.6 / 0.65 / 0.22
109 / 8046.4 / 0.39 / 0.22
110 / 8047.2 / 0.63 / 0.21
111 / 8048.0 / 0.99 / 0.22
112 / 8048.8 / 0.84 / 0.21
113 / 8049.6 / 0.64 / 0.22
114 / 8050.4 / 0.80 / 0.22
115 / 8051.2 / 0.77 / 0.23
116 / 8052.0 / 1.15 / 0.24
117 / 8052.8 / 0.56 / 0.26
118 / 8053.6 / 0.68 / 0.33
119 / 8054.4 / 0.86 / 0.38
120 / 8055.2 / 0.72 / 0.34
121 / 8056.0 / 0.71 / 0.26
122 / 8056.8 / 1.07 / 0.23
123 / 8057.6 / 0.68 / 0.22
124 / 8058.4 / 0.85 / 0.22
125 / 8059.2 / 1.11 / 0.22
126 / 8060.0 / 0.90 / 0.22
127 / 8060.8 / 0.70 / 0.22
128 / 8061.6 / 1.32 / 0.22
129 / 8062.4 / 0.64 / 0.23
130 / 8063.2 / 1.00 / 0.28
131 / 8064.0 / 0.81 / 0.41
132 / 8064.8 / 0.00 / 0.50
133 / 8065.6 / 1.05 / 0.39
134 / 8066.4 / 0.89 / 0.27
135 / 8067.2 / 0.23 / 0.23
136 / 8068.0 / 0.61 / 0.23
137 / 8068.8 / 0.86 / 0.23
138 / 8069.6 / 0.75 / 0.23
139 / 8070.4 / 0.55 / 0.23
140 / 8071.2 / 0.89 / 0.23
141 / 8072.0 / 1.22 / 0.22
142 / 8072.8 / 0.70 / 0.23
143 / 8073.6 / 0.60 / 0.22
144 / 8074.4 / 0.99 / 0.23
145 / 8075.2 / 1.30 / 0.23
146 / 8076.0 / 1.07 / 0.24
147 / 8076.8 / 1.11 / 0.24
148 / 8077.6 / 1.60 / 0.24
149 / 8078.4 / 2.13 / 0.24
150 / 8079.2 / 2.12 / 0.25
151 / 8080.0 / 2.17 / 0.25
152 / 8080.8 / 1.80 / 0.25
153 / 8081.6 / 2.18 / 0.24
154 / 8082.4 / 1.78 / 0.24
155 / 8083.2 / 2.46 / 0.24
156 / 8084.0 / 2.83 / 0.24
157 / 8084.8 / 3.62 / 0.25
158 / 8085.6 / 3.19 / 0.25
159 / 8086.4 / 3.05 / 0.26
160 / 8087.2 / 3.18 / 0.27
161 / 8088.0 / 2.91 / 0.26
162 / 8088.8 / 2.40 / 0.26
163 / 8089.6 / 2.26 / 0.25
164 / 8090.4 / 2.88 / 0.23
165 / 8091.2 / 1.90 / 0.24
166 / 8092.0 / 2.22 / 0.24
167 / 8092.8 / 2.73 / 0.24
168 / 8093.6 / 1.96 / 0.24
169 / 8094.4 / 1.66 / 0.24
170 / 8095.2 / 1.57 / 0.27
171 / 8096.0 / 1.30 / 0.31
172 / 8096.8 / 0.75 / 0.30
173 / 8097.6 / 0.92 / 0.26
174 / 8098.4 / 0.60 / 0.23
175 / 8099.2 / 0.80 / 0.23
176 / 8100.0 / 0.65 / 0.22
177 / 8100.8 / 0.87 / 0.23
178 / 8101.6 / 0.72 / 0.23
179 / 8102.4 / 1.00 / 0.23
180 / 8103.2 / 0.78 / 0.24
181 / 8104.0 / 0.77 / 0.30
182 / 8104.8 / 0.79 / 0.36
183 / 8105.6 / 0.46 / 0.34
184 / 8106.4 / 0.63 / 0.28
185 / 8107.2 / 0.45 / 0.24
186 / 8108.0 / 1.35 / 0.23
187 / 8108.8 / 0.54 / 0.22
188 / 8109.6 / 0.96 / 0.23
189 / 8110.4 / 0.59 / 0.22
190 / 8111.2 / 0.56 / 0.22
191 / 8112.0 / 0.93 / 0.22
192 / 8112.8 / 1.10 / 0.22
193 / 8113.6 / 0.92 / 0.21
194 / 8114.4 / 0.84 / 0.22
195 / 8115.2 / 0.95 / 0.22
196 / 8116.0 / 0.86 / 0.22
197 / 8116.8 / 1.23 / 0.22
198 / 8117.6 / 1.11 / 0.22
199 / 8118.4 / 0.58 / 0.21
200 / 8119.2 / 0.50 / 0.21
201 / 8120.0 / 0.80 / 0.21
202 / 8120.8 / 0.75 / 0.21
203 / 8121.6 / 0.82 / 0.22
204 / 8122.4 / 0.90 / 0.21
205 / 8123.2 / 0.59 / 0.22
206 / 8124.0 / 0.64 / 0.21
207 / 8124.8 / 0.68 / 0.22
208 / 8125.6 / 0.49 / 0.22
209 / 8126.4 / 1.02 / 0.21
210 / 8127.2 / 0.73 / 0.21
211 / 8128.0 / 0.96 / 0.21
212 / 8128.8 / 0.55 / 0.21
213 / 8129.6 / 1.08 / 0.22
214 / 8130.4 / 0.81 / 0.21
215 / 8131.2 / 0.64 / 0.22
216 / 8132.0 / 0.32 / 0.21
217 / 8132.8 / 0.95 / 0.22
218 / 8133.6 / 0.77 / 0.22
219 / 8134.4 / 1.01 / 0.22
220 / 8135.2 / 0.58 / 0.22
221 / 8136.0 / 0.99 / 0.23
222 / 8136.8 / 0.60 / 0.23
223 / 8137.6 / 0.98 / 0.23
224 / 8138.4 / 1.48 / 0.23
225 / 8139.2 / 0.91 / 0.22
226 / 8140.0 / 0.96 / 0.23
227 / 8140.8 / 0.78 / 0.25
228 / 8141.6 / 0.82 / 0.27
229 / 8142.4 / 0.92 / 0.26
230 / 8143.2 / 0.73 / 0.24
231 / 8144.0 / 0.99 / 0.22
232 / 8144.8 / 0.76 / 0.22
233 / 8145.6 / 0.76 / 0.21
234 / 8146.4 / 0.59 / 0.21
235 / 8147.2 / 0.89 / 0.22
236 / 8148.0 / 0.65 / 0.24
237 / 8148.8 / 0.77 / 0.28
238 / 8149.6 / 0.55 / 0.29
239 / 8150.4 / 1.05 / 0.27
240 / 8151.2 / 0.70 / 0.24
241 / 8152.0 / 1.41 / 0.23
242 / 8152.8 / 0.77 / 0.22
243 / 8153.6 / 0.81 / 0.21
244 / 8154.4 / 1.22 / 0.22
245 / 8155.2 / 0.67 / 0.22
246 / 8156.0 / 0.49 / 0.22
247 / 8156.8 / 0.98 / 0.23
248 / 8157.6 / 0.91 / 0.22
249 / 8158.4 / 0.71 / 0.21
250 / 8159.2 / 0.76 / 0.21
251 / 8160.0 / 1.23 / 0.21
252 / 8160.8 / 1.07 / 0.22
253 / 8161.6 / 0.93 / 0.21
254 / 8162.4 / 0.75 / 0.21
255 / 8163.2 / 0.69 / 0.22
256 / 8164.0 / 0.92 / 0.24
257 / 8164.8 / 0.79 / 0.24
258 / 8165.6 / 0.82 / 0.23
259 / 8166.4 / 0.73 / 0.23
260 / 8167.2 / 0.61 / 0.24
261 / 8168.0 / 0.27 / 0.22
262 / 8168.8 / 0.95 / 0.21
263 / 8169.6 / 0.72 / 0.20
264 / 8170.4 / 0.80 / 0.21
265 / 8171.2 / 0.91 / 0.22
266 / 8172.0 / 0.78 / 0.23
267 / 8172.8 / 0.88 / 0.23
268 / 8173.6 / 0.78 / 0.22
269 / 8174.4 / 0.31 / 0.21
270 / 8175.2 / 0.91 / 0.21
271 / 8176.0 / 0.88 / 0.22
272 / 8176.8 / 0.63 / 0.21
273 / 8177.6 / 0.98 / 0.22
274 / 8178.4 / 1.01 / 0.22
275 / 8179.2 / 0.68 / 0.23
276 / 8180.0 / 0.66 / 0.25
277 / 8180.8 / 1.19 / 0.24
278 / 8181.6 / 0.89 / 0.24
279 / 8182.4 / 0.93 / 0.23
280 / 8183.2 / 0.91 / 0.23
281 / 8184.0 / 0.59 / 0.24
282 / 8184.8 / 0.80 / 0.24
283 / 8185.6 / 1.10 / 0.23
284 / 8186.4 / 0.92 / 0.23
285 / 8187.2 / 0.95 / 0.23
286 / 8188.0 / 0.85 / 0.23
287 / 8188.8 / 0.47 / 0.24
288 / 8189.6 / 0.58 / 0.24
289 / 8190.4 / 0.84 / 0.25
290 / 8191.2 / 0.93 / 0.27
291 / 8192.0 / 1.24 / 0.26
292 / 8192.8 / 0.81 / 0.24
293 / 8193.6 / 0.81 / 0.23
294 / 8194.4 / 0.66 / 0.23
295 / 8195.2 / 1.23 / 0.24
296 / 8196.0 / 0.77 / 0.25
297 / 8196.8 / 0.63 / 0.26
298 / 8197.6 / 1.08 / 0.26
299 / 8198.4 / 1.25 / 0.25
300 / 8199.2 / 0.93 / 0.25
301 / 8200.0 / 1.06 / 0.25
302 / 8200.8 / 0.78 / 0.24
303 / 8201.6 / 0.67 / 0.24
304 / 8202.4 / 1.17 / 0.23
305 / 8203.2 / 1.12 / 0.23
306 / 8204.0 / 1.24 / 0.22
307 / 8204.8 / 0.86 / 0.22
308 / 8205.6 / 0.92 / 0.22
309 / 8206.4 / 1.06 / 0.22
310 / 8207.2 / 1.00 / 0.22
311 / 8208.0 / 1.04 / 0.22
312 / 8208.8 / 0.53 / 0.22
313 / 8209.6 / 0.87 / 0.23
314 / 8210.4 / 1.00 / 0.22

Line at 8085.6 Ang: [O II] 3727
